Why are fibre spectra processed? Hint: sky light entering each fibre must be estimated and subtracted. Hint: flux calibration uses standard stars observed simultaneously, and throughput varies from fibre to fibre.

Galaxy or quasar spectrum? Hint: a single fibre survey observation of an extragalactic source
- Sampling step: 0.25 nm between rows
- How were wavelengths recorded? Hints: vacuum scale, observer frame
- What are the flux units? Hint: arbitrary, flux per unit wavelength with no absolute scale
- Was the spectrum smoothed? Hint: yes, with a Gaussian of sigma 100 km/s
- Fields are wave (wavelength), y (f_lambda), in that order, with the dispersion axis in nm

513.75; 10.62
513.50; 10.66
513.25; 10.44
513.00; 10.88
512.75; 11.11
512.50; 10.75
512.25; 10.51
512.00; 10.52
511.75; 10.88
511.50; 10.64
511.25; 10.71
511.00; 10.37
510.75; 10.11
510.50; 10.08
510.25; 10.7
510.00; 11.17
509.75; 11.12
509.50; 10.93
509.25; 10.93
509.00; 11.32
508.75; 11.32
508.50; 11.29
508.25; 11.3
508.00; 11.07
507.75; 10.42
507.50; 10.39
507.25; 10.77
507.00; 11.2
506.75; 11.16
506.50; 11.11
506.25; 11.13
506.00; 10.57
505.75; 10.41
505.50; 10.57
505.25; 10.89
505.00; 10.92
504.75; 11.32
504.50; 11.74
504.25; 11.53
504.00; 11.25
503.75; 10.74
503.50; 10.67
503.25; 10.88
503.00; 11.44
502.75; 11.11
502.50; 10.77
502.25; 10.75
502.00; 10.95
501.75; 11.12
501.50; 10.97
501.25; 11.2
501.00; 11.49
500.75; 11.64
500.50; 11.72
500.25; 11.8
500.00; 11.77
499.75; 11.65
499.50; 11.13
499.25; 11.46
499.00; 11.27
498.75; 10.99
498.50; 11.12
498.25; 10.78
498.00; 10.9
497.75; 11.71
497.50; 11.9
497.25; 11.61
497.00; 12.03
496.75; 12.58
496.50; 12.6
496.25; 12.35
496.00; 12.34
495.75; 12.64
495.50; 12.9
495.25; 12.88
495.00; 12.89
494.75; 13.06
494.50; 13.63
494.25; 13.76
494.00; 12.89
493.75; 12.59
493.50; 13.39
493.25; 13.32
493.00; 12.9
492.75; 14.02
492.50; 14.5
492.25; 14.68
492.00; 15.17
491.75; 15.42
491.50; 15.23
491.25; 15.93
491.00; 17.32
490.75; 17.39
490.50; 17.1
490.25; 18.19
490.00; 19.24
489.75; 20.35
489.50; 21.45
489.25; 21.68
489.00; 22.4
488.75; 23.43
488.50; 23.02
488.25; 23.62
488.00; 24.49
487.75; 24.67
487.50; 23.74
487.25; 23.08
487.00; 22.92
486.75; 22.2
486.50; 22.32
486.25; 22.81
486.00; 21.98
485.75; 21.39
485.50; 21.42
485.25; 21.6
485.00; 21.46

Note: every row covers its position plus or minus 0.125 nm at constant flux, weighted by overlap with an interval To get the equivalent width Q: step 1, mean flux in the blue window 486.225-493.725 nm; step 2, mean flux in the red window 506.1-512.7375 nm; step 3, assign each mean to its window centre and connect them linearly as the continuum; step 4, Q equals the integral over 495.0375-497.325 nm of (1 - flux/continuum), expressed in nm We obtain 0.55 nm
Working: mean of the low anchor 19.1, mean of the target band 12.5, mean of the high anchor 10.8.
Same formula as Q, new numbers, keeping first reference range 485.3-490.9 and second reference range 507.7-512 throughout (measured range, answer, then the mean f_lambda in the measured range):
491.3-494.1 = 0.775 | 14.1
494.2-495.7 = 0.425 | 13.1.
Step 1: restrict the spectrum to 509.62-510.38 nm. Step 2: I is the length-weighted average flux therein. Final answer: 11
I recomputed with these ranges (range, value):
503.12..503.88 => 10.8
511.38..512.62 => 10.7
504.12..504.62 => 11.6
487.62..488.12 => 24.6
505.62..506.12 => 10.5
